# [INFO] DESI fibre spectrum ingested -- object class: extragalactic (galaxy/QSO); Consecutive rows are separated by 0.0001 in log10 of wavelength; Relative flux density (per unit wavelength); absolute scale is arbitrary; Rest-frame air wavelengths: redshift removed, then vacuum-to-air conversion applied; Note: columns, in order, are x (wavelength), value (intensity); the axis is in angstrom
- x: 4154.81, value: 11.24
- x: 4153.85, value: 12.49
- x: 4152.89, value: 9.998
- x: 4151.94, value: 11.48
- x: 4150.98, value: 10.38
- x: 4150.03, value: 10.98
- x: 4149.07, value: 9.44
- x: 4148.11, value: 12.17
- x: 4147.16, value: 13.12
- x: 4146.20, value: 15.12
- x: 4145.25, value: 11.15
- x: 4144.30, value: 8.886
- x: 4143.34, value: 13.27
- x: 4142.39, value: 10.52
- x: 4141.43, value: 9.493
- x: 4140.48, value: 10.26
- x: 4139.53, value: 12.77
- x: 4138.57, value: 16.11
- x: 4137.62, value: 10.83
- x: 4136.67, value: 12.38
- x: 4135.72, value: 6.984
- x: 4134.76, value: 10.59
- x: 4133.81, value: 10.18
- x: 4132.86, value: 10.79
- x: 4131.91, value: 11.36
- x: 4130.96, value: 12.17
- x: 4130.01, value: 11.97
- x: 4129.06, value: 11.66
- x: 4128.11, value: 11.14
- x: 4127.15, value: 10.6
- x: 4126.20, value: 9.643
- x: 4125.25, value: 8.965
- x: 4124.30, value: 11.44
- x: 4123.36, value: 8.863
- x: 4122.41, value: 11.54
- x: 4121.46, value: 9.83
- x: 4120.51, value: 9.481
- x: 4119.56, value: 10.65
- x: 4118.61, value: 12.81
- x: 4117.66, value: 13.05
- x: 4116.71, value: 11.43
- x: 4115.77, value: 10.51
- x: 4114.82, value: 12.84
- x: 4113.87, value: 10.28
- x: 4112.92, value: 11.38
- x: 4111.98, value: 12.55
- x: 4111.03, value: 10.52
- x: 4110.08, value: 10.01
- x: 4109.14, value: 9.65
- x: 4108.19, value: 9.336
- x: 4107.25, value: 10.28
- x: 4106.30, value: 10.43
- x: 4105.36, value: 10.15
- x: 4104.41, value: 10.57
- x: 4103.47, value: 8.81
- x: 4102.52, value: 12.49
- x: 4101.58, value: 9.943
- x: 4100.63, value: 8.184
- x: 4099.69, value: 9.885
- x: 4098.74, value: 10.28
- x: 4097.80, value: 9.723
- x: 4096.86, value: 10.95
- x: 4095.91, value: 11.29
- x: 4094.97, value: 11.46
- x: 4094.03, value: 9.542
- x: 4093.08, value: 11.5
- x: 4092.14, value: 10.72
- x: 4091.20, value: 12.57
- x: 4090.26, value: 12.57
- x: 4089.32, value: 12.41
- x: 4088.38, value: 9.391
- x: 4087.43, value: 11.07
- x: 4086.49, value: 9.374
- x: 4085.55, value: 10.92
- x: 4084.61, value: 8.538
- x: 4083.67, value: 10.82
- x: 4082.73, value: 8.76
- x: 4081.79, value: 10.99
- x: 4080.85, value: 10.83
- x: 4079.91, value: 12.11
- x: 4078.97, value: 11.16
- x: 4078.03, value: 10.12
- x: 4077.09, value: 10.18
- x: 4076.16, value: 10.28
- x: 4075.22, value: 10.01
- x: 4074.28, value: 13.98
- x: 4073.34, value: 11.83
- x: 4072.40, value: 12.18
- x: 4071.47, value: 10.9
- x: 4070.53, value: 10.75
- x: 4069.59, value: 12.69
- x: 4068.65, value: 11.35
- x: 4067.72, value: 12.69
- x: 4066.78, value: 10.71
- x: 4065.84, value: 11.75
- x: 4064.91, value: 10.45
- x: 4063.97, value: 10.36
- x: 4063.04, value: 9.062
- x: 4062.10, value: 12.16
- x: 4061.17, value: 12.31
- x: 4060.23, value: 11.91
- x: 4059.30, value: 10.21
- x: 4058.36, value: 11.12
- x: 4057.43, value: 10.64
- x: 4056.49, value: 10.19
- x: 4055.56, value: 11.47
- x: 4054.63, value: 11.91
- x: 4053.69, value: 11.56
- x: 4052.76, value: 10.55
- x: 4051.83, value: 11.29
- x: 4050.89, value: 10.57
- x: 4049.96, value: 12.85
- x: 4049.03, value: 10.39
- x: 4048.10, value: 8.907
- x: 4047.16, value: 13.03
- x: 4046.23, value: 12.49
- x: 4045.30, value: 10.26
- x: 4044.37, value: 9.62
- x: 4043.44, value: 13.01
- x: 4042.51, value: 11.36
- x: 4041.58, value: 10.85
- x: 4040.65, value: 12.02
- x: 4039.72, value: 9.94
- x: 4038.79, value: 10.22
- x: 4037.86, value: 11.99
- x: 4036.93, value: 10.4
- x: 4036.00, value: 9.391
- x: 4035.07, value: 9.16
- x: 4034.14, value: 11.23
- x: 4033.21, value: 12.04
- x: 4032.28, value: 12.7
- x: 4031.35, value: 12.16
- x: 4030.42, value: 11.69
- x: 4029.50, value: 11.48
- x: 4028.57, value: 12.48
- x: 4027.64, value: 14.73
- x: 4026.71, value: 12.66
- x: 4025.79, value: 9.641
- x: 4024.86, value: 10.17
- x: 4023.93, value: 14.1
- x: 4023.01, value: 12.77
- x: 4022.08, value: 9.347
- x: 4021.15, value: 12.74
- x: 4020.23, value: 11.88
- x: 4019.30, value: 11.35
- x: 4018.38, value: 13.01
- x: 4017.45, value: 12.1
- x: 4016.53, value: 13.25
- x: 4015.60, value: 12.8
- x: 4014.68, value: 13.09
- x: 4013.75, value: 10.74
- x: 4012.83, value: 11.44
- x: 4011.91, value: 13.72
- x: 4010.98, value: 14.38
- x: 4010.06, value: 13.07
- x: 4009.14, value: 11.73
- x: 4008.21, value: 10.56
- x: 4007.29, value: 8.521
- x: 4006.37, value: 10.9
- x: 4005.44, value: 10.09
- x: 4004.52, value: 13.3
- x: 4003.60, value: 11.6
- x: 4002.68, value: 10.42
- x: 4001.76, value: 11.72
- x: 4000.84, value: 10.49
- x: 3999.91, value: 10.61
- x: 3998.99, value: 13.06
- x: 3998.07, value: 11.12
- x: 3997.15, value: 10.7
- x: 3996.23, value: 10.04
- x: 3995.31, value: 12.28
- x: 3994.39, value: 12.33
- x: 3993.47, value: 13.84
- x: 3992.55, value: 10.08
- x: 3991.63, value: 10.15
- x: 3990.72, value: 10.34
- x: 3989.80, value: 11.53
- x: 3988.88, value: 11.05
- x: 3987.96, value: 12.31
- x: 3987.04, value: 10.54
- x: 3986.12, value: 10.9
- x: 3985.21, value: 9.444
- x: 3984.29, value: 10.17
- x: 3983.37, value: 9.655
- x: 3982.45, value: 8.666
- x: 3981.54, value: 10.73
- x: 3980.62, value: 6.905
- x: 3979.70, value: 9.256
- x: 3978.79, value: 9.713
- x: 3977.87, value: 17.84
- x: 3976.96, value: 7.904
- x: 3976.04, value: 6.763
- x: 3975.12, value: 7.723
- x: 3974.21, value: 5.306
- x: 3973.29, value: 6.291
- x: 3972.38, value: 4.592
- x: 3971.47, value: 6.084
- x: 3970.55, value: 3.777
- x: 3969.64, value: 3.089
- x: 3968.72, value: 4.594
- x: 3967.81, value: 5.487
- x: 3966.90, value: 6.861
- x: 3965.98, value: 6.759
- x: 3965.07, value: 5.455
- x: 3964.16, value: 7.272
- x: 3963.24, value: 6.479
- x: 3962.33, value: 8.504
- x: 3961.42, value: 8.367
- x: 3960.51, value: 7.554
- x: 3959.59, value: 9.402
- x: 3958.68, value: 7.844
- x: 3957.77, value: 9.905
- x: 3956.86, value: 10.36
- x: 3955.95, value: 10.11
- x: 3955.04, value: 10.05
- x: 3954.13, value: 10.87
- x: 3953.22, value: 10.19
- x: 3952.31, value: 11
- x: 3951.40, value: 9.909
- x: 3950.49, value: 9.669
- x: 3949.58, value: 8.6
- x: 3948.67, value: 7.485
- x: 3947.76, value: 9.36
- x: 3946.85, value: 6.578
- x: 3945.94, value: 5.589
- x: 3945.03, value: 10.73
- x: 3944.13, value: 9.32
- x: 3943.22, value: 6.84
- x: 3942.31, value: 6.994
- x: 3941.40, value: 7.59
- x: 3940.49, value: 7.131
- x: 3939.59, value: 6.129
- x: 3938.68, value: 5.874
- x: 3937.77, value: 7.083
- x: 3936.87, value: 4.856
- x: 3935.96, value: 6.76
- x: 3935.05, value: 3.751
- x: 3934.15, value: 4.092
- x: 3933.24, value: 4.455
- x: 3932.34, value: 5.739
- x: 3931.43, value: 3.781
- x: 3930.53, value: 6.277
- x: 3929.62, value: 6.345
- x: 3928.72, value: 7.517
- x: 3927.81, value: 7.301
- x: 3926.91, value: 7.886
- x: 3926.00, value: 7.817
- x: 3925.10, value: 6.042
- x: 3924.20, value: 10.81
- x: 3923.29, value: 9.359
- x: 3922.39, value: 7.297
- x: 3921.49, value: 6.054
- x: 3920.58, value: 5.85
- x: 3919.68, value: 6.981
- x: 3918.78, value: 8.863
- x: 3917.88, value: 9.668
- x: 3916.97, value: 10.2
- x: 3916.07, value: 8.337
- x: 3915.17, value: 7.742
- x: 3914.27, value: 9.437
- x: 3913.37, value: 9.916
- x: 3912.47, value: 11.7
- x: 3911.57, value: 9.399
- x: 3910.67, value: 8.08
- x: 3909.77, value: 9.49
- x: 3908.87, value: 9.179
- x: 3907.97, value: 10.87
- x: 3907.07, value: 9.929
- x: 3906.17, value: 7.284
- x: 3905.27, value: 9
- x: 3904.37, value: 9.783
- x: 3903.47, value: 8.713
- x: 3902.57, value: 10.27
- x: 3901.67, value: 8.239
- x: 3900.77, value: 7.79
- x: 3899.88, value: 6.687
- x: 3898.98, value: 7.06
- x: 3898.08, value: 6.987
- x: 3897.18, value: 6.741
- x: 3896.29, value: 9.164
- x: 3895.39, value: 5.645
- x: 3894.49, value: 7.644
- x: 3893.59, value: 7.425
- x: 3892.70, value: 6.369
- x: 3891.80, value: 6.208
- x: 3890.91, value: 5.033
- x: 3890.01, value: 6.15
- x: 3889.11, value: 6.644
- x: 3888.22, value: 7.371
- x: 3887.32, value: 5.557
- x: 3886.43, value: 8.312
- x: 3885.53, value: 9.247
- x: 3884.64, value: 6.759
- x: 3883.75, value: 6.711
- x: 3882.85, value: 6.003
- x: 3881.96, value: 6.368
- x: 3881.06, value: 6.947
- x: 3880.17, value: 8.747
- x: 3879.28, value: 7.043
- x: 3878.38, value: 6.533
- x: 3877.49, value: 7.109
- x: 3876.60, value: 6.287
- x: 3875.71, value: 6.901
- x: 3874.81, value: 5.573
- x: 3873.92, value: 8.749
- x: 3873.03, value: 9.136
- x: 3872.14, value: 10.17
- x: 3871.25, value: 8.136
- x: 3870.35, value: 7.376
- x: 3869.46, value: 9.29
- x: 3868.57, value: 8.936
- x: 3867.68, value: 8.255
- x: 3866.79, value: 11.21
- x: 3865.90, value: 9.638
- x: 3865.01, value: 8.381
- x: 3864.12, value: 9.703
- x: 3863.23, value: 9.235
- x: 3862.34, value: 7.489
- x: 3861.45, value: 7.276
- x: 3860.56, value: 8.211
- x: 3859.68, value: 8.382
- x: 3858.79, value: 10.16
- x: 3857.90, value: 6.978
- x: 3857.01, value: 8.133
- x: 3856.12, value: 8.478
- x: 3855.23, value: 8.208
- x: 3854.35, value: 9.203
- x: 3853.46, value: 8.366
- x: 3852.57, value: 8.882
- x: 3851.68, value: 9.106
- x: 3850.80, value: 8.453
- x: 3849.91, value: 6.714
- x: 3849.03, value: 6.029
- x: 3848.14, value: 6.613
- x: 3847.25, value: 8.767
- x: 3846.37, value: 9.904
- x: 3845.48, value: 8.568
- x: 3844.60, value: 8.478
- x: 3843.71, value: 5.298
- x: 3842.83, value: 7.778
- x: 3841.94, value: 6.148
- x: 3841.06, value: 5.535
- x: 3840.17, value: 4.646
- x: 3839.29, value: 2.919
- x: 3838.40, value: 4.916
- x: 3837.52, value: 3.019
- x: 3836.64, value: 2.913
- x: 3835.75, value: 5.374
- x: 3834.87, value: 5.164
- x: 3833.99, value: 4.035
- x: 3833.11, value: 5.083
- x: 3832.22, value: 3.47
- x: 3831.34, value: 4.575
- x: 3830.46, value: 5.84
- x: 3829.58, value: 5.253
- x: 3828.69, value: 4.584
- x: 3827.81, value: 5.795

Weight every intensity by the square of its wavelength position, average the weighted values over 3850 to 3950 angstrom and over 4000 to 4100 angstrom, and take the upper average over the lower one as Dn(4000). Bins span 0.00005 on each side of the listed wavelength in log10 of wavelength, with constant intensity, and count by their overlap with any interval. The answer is 1.6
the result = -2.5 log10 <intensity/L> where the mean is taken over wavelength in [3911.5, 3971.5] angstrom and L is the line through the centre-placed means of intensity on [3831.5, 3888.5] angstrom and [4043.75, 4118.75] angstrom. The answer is 0.14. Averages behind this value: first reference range 7.31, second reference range 10.9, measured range 7.6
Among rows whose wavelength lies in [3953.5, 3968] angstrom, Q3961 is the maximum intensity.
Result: 10.87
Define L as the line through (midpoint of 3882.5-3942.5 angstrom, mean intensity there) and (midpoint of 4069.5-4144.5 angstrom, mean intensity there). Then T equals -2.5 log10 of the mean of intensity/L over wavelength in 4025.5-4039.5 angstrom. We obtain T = -0.198 mag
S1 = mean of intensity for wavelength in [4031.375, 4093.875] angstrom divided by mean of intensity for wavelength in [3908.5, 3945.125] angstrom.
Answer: 1.5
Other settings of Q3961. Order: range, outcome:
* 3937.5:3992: 17.84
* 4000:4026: 14.38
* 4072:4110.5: 13.98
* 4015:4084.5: 14.73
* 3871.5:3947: 11.7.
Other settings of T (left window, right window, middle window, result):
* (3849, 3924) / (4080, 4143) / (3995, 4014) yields -0.20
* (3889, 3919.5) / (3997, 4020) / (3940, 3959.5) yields 0.11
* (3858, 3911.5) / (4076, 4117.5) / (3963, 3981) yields 0.29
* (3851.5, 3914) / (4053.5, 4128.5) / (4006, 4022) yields -0.22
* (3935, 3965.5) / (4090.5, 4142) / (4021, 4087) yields -0.15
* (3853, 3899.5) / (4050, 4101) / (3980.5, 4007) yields -0.13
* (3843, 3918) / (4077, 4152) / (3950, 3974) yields 0.18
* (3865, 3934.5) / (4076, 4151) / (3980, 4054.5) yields -0.20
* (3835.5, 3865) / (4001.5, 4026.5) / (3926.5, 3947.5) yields 0.44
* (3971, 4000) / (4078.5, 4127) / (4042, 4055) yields -0.10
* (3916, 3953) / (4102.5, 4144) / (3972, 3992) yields -0.15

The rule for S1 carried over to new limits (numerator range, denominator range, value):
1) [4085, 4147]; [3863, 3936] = 1.41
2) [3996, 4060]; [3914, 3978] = 1.54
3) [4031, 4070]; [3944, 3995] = 1.27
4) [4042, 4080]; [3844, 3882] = 1.37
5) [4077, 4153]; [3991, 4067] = 0.95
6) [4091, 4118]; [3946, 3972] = 1.36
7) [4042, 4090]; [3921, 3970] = 1.49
